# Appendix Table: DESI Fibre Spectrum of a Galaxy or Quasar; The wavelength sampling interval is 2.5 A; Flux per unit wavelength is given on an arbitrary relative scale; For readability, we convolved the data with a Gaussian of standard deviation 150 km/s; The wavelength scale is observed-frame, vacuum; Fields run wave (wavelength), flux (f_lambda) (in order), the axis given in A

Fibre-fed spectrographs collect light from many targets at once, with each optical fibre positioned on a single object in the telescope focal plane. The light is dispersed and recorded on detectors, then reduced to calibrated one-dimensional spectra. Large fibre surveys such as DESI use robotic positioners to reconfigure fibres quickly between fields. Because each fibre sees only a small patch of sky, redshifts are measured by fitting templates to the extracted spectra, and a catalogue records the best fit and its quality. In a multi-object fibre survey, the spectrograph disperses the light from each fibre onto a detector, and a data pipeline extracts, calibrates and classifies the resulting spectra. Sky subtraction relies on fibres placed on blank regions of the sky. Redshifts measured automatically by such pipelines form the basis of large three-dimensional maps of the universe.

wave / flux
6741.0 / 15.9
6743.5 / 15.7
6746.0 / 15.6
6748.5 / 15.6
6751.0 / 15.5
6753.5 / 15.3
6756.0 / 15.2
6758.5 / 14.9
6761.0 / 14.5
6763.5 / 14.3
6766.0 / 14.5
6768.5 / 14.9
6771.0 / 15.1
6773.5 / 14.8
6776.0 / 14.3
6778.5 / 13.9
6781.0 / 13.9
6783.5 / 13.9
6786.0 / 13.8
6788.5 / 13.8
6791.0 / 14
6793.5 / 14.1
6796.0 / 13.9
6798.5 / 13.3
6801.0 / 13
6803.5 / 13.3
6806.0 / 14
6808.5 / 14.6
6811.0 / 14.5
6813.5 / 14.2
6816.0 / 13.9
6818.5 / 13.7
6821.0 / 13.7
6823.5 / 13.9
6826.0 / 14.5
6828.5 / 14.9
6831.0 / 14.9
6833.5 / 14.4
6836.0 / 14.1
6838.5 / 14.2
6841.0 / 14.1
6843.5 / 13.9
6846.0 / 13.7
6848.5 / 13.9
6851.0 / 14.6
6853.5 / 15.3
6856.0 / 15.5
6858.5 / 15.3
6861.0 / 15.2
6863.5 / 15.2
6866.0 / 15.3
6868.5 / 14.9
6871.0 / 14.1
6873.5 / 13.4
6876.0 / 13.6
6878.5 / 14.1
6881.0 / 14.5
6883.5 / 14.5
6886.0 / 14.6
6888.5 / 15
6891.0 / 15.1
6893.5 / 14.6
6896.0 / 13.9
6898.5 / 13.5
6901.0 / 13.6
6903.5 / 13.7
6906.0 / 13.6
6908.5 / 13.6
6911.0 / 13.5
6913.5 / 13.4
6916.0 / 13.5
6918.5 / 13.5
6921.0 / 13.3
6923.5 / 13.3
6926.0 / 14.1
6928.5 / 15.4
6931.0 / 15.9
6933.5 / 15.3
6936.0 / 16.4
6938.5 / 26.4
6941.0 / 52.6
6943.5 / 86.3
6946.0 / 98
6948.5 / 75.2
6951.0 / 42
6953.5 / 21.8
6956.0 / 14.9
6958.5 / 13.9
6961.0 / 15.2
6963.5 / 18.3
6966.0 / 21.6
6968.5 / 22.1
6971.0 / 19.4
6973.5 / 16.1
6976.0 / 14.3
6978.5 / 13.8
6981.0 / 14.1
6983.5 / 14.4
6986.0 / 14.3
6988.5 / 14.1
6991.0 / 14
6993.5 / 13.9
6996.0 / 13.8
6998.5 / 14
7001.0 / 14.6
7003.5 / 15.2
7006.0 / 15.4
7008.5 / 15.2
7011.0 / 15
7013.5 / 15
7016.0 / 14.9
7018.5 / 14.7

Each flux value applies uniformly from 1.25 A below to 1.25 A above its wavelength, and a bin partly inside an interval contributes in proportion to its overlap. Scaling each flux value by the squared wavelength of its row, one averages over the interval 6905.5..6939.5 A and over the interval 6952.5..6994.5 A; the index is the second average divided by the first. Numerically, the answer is 1.1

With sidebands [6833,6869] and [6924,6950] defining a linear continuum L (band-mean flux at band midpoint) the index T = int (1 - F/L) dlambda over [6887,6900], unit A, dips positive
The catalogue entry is 6.2 A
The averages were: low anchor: 14.6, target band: 14.4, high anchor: 40.7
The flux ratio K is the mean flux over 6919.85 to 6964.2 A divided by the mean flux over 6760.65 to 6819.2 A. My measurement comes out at 2.26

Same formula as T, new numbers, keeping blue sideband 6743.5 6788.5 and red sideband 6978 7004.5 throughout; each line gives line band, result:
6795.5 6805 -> 0.8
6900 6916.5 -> 1.0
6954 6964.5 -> -1.2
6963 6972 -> -4.0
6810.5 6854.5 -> 1.0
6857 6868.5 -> -0.6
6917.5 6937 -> -0.4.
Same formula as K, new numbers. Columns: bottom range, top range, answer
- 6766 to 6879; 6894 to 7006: 1.51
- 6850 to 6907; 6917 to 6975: 1.98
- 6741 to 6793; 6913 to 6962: 2.03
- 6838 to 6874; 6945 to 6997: 1.63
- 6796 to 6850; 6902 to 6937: 1.01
